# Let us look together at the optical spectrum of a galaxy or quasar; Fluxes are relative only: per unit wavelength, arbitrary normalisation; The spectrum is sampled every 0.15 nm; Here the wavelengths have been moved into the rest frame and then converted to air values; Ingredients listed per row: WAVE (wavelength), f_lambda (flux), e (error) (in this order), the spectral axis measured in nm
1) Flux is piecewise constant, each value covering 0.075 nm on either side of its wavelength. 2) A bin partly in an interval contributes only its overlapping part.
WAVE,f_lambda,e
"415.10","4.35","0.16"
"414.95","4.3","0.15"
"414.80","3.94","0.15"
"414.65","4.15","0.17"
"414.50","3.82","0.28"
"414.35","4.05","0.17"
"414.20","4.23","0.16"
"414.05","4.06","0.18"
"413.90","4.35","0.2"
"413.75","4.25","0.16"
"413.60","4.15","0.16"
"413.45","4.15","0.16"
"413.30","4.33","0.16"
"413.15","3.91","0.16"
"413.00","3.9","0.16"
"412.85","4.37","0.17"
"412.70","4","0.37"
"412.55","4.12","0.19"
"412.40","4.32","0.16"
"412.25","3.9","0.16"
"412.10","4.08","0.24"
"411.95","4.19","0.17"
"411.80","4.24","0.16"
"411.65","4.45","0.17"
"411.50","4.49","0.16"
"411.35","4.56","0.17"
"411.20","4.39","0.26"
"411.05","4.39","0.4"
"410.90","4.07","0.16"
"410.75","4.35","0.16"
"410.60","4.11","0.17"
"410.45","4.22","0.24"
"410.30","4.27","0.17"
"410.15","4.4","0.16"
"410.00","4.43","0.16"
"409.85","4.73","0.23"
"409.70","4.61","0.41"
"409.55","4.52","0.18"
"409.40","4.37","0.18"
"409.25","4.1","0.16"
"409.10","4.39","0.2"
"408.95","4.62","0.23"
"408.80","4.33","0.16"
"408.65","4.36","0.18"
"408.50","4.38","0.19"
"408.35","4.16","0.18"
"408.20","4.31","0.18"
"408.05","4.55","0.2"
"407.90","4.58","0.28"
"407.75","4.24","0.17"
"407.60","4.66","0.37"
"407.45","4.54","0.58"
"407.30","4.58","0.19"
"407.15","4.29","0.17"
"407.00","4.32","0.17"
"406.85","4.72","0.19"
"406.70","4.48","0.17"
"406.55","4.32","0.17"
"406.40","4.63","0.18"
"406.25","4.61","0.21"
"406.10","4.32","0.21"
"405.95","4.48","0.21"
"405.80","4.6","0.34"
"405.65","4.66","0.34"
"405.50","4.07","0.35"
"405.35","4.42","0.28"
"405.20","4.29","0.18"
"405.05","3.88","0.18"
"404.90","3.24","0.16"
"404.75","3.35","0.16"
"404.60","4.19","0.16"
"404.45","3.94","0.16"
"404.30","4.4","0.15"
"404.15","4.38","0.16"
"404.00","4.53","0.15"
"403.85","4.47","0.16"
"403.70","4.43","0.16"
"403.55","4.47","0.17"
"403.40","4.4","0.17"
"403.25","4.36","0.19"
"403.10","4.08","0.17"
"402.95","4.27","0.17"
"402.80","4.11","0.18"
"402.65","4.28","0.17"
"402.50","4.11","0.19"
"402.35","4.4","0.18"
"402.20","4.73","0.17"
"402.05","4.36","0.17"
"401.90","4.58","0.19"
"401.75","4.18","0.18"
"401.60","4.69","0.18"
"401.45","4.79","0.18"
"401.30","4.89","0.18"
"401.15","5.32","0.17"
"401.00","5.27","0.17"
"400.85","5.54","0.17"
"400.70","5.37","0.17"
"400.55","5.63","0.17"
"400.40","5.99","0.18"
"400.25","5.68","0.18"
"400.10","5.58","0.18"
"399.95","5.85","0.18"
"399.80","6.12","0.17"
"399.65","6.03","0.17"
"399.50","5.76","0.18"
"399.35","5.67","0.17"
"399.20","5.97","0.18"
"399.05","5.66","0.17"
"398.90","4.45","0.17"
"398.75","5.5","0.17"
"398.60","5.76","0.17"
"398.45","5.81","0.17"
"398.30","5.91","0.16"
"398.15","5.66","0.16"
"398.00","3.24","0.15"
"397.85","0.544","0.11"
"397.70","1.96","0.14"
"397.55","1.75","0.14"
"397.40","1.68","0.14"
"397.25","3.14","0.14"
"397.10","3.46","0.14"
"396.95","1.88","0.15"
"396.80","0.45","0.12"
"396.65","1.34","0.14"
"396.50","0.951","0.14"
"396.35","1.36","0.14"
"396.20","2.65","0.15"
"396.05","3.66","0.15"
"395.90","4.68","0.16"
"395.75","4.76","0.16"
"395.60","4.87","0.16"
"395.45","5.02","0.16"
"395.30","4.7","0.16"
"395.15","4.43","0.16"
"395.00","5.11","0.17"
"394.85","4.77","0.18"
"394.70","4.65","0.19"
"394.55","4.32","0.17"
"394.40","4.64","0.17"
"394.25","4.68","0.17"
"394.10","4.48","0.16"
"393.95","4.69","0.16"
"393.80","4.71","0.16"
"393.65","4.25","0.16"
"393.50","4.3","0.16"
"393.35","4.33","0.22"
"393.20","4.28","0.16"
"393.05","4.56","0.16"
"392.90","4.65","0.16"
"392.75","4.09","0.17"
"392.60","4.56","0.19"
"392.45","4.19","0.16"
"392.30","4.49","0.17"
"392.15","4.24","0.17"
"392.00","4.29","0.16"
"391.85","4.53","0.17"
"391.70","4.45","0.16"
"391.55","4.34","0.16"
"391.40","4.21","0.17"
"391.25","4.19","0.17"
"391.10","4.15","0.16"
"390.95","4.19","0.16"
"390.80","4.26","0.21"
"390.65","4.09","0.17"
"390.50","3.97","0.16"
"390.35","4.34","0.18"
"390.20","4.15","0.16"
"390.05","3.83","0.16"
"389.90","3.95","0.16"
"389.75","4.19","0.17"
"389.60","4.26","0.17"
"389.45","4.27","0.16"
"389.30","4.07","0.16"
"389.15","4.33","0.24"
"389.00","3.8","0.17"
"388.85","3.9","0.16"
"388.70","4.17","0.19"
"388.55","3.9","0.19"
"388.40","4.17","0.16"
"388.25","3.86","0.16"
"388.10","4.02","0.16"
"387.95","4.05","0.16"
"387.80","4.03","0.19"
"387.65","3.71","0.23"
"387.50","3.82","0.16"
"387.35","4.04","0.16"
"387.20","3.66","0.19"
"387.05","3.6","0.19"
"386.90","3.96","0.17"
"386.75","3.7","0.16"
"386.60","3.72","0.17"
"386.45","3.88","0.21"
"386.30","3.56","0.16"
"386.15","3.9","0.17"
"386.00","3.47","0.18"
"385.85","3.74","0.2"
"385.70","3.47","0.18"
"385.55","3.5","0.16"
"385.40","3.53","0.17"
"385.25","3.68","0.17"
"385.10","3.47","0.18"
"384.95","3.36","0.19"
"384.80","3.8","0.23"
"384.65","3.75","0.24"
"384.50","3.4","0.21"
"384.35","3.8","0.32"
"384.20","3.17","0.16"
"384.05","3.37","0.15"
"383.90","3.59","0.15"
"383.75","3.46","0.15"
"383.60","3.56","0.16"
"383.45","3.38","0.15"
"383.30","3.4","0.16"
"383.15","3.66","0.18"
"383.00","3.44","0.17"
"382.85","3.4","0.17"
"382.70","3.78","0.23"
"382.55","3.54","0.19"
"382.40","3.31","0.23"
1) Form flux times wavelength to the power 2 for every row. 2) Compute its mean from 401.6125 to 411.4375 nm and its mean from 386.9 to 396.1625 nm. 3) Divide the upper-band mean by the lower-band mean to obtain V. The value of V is 1.10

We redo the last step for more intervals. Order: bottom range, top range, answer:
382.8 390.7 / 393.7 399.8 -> 1.13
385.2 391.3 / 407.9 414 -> 1.22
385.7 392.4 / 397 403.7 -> 1.22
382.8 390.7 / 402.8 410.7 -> 1.27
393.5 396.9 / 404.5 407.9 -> 1.18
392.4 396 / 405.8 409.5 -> 1.04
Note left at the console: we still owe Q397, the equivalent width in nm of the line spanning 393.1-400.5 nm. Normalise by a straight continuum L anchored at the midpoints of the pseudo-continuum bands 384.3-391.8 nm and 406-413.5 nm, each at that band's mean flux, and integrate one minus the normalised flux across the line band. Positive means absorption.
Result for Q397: -0.253 nm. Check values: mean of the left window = 3.92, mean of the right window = 4.35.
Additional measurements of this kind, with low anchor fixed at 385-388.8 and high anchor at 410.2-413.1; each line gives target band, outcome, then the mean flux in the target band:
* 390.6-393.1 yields -0.29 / 4.32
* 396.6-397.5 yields 0.45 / 2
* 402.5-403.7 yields -0.06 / 4.28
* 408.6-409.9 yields -0.08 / 4.44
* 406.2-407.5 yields -0.11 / 4.5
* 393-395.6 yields -0.45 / 4.59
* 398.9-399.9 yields -0.44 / 5.76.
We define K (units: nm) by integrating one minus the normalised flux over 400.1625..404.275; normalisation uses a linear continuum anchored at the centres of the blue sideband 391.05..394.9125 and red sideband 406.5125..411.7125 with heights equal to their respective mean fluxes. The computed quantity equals -0.278 nm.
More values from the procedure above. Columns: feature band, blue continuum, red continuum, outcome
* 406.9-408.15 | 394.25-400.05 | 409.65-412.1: -0.054 nm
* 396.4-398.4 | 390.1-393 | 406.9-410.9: 0.849 nm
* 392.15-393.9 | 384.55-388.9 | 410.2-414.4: -0.234 nm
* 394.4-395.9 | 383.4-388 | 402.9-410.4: -0.288 nm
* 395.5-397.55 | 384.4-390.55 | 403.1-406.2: 0.696 nm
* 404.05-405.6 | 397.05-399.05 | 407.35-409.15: 0.071 nm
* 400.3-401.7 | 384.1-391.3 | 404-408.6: -0.358 nm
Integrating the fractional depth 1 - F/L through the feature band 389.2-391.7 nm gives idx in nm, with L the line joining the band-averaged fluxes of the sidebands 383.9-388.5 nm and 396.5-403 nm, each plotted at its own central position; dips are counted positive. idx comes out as -0.151 nm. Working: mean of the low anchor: 3.71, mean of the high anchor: 4.41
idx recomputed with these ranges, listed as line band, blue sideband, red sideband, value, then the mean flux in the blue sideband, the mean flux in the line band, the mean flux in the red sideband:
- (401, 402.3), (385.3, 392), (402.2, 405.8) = -0.166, 3.98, 4.72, 4.22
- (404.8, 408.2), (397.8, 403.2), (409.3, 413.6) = 0.170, 5.01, 4.38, 4.28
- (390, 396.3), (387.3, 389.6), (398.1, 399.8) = 0.506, 4.02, 4.37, 5.67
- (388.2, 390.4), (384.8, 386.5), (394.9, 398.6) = -0.350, 3.6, 4.08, 3.35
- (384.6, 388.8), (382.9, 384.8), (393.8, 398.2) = -0.333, 3.51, 3.77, 3.44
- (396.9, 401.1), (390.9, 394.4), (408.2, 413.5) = -0.327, 4.39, 4.69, 4.29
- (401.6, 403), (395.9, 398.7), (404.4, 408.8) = -0.262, 2.92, 4.36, 4.32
